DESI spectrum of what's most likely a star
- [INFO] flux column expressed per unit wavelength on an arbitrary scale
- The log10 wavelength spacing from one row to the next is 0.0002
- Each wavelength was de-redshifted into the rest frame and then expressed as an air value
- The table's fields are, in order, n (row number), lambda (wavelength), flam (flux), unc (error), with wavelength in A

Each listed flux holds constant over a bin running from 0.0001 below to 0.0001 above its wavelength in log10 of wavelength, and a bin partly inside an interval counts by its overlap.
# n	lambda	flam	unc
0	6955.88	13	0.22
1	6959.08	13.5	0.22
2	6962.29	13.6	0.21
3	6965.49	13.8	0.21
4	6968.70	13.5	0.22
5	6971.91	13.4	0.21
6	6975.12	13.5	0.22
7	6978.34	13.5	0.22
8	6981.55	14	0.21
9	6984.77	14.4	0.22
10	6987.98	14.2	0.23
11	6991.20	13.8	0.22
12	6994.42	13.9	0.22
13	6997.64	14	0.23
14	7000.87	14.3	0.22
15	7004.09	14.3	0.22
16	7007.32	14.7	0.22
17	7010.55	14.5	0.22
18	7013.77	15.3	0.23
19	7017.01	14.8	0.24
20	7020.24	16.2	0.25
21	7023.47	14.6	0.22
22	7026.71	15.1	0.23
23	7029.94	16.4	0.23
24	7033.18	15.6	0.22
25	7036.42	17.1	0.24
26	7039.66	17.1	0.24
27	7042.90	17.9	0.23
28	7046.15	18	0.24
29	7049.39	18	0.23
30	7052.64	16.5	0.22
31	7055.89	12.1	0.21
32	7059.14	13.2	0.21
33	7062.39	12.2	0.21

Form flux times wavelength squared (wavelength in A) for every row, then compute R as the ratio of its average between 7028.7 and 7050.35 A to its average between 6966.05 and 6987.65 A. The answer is 1.3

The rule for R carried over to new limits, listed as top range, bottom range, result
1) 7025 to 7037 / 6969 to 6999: 1.17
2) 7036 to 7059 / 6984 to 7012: 1.17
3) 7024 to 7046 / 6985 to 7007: 1.18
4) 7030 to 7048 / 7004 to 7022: 1.15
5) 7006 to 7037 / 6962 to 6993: 1.13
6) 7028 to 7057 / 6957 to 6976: 1.25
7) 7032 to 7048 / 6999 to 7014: 1.19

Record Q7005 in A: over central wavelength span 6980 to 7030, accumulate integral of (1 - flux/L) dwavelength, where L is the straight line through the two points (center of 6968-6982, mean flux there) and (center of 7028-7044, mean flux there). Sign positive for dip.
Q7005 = 1.7 A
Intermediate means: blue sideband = 13.5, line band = 14.6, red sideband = 16.8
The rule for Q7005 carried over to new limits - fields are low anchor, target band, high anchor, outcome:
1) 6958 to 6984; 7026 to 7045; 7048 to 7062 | -2.9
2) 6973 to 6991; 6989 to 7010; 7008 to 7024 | 0.5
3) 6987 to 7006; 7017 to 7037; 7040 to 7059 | -0.4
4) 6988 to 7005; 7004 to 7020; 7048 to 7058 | -0.5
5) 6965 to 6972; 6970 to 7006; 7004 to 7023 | 0.6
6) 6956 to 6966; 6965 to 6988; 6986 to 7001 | 0.0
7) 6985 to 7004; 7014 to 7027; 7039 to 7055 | 0.4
